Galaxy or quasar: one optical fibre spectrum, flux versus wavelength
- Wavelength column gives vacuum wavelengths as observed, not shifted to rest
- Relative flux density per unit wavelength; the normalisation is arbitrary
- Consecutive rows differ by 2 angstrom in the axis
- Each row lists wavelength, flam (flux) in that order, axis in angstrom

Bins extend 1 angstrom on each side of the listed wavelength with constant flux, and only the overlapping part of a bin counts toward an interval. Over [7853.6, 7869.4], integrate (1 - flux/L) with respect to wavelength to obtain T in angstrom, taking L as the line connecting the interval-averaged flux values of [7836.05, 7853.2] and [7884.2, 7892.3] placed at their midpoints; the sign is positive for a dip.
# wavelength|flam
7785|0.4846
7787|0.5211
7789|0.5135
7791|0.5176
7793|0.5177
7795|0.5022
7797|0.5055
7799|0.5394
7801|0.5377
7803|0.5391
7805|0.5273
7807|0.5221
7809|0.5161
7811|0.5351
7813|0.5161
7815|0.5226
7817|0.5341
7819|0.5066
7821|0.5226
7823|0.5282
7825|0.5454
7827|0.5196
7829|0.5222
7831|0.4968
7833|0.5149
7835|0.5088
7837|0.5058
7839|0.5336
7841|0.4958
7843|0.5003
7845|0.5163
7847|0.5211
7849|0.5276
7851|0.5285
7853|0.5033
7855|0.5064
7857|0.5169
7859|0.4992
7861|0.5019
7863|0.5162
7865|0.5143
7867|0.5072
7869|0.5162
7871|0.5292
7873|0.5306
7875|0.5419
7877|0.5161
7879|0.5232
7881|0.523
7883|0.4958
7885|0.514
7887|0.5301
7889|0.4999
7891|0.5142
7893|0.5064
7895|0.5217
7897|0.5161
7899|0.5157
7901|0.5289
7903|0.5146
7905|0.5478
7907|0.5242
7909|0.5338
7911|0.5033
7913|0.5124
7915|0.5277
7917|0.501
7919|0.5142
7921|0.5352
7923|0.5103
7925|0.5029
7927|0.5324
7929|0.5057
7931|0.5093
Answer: 0.17 angstrom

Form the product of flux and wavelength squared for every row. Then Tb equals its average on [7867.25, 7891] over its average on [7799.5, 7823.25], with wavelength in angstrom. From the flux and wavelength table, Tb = 1.00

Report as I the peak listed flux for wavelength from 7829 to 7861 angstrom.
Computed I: 0.5336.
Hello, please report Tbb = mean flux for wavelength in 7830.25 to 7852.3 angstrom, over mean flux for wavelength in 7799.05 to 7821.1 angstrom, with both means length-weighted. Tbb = 0.98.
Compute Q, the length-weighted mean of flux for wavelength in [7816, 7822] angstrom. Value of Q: 0.521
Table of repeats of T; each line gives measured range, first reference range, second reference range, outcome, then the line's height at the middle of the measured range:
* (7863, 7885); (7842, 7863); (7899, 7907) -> -0.02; 0.519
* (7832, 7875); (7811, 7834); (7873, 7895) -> 0.39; 0.519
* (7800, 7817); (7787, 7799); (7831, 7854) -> -0.44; 0.514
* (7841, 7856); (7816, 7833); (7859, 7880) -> 0.19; 0.52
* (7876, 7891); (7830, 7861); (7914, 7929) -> -0.01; 0.514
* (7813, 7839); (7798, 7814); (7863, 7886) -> 0.33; 0.526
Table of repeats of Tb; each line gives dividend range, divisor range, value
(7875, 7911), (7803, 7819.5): 1.01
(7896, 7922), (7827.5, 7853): 1.03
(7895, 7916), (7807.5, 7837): 1.03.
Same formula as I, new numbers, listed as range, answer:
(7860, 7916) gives 0.5478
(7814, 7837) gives 0.5454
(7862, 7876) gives 0.5419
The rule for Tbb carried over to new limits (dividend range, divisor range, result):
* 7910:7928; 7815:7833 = 0.99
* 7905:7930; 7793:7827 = 0.99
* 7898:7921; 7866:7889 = 1.00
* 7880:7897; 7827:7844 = 1.01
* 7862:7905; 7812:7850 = 1.00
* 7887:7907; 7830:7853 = 1.01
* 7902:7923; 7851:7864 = 1.02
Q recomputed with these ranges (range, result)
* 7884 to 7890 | 0.515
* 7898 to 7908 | 0.526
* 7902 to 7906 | 0.531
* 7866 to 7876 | 0.525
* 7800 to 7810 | 0.528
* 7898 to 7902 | 0.522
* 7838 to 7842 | 0.515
